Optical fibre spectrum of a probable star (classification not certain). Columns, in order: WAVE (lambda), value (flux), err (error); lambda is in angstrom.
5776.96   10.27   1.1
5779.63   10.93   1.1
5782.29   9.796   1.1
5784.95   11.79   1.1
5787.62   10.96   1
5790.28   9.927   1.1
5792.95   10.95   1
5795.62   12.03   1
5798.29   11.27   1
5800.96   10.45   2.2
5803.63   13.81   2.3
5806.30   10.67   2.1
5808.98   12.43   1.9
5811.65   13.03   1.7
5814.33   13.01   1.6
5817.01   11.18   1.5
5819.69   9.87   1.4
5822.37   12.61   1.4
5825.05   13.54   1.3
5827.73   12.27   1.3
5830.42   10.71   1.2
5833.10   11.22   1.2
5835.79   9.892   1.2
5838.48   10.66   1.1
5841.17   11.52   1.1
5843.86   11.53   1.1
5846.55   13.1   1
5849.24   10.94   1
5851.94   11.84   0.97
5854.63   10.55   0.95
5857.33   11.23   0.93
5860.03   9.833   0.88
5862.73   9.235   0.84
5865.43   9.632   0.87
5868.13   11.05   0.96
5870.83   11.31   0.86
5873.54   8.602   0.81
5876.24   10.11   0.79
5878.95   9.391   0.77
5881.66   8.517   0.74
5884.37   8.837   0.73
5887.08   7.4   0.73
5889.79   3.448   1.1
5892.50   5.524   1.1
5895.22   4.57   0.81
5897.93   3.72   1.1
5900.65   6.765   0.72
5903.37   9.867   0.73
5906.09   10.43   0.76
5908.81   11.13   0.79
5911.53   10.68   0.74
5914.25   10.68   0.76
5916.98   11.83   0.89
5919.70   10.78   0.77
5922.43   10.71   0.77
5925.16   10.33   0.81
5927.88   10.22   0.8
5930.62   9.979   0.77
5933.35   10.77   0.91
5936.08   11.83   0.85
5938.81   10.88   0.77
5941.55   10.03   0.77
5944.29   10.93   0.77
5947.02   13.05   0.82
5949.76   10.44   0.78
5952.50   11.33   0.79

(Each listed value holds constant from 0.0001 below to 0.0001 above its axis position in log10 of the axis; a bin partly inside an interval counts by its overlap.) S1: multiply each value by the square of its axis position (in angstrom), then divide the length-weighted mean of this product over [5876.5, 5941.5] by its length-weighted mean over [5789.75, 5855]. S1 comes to 0.8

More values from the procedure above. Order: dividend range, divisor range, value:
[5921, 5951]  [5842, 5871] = 1.02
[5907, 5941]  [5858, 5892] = 1.23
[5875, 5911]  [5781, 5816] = 0.69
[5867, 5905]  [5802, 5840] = 0.68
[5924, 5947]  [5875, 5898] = 1.57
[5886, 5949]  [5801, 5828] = 0.80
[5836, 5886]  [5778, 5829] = 0.91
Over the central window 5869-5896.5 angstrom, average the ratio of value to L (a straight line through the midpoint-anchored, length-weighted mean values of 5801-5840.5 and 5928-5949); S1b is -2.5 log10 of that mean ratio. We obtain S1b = 0.40 mag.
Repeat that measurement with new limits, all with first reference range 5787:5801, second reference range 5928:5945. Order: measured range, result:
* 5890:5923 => 0.23 mag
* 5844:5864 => -0.01 mag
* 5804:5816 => -0.13 mag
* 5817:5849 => -0.06 mag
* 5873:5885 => 0.18 mag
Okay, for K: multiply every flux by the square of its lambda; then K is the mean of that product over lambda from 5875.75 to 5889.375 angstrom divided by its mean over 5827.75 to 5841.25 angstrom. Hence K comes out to 0.8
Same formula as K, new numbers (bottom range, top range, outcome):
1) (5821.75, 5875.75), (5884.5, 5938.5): 0.84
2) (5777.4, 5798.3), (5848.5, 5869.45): 0.99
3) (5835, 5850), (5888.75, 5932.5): 0.80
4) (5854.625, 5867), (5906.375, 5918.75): 1.11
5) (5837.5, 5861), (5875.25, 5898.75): 0.62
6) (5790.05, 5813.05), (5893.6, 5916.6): 0.76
